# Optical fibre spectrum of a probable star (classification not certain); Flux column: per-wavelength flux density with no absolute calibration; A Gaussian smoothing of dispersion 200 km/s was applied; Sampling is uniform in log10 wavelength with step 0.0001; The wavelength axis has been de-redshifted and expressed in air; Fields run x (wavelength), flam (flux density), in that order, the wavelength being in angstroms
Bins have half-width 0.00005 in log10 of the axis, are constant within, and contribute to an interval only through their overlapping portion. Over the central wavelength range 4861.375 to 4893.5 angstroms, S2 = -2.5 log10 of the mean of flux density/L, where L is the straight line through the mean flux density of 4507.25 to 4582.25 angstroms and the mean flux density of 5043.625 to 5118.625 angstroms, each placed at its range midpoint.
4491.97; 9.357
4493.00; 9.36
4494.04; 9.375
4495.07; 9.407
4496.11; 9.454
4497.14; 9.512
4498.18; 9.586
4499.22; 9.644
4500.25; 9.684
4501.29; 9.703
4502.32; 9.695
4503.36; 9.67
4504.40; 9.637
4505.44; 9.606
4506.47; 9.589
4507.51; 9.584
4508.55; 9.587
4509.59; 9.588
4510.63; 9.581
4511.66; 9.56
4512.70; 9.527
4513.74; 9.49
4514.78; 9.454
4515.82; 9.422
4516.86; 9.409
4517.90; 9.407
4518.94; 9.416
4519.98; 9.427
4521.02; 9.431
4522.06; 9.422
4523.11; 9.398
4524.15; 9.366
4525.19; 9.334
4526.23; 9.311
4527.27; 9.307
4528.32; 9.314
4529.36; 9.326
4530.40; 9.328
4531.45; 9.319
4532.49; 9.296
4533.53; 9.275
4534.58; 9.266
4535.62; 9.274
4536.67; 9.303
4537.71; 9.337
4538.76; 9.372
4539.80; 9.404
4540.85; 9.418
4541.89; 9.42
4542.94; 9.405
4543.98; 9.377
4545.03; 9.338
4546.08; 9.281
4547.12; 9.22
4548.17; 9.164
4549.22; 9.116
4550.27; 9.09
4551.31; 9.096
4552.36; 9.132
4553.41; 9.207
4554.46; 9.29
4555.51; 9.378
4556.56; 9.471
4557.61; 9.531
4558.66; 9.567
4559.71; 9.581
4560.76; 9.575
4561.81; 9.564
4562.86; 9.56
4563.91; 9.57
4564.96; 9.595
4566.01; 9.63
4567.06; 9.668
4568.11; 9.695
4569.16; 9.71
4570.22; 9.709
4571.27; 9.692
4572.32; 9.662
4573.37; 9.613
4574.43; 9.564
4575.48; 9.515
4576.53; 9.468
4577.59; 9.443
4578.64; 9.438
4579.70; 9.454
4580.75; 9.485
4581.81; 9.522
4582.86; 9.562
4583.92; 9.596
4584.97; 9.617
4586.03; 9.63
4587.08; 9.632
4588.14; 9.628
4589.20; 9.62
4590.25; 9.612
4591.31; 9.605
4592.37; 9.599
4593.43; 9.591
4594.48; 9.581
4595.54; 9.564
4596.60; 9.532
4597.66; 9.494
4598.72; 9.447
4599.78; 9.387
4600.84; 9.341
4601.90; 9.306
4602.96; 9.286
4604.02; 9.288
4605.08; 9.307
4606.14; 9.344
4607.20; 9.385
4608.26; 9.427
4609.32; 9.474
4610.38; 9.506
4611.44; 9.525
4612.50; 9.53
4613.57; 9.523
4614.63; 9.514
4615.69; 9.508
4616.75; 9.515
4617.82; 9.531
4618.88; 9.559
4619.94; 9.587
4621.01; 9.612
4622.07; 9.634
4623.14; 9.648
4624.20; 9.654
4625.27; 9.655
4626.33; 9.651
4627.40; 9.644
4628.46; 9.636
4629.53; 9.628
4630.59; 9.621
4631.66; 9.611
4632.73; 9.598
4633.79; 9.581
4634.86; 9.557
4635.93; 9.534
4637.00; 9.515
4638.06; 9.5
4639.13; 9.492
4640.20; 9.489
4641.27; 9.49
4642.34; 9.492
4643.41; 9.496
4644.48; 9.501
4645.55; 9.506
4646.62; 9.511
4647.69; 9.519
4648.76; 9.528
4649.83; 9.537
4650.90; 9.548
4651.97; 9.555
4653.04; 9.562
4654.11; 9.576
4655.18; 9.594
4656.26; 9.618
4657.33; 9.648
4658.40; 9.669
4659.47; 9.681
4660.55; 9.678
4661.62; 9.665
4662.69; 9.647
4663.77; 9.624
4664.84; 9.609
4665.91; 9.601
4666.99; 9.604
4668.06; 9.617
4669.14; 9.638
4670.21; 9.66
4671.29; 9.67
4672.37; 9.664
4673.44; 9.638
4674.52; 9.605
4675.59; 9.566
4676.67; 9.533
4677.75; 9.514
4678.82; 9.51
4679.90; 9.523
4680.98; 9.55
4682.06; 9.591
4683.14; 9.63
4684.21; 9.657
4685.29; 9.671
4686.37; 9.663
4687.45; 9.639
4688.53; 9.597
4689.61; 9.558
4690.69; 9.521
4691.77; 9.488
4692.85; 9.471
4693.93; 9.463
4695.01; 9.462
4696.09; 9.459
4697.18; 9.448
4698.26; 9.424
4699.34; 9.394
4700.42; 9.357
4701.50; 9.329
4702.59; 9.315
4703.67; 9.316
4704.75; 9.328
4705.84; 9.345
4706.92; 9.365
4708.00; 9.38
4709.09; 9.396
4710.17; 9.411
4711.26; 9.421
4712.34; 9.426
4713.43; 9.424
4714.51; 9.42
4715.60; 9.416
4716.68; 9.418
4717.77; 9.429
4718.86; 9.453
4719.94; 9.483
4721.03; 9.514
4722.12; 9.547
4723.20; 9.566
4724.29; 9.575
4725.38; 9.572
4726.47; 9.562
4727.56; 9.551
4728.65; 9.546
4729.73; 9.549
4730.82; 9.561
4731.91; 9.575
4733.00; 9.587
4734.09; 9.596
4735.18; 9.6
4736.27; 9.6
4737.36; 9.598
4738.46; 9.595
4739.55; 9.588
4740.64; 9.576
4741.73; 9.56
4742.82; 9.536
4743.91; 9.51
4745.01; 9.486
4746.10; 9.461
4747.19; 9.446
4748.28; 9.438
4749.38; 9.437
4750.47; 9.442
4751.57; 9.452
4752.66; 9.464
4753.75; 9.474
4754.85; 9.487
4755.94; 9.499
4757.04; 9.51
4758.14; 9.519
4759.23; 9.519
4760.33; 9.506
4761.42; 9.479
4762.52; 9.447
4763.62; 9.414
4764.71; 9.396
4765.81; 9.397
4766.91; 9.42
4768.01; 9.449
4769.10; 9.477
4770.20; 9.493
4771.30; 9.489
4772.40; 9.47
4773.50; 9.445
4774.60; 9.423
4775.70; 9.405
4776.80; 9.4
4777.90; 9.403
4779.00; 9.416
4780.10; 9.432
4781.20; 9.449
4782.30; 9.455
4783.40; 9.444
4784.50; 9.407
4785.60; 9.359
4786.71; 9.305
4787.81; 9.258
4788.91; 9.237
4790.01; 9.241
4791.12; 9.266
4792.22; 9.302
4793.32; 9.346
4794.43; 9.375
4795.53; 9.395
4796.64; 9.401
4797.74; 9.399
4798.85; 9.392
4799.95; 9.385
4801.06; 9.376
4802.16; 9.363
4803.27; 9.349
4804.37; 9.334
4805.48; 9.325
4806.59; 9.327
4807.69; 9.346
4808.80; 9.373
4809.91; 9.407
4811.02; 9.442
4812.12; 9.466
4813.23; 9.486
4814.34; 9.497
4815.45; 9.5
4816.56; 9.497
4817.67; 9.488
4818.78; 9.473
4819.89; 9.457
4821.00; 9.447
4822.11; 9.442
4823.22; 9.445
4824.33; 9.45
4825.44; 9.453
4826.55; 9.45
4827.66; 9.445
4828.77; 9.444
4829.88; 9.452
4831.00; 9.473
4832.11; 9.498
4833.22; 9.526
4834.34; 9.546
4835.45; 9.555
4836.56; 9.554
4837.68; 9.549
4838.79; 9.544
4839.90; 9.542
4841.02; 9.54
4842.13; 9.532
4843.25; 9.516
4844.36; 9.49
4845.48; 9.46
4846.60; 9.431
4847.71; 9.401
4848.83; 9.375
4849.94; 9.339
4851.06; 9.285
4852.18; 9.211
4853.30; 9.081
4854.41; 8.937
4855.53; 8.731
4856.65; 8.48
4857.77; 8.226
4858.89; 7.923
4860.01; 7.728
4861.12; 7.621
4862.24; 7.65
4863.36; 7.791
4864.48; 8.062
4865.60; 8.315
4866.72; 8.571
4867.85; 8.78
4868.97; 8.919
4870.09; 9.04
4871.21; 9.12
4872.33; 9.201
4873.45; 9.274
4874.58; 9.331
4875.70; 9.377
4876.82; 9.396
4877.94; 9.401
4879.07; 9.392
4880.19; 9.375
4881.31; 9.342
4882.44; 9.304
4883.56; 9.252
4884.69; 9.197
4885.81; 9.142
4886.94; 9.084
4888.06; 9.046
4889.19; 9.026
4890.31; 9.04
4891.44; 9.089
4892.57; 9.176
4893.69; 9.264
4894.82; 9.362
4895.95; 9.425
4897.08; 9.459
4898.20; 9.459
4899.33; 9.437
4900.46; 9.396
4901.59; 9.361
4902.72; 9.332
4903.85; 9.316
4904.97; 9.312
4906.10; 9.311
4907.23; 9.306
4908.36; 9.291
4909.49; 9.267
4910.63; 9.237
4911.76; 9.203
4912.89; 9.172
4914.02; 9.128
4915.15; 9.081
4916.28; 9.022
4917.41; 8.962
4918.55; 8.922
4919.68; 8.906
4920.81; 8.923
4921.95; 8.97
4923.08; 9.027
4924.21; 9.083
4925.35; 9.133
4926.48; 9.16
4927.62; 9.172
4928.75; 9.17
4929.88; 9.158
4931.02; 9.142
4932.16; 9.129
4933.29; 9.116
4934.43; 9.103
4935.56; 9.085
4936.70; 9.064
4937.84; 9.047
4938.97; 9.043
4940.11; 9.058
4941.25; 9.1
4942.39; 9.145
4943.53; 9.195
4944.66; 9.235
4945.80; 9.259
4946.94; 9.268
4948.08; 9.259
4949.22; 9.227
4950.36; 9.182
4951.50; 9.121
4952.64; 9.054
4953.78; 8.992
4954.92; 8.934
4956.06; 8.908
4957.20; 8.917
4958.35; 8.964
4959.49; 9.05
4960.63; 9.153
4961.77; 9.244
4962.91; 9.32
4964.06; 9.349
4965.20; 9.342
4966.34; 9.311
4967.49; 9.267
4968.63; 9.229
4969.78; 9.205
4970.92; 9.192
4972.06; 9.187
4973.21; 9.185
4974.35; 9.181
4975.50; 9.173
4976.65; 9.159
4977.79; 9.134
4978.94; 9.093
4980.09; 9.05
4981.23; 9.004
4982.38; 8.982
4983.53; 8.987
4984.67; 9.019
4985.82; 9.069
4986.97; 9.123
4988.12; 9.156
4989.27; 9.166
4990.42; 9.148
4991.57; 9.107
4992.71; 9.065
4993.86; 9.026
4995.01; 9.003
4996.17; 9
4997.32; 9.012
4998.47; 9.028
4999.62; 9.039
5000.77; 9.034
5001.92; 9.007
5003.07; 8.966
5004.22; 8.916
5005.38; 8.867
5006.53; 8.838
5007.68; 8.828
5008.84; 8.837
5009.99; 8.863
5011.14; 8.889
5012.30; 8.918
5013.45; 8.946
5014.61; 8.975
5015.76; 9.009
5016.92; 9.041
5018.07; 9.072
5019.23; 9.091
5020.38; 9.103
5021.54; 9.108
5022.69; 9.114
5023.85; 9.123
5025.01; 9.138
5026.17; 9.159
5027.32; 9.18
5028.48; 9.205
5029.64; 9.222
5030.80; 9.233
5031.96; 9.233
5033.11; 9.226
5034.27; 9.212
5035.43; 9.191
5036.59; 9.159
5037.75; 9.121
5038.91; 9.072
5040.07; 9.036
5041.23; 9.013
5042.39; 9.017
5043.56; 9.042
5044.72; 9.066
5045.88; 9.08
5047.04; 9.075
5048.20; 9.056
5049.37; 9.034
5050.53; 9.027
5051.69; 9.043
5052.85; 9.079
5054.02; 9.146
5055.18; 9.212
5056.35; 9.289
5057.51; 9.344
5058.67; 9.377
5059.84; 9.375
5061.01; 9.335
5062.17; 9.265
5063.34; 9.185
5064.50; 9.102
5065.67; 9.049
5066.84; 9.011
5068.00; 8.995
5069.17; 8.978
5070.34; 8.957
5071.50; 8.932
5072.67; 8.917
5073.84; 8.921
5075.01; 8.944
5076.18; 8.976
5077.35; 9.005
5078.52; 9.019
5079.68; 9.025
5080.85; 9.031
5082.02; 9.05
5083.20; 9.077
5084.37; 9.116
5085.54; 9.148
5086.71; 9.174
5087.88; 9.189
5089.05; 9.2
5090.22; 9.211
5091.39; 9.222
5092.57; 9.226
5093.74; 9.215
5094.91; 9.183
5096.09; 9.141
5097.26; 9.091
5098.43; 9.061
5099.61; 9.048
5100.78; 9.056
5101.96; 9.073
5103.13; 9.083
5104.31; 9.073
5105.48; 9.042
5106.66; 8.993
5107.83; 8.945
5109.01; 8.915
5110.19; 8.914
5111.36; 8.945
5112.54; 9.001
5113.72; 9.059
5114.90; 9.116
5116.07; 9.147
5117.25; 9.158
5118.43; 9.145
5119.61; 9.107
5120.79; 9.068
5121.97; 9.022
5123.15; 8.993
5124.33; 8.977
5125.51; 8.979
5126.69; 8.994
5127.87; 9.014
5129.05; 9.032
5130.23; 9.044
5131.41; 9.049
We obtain 0.03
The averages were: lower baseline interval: 9.43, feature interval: 8.98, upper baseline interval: 9.09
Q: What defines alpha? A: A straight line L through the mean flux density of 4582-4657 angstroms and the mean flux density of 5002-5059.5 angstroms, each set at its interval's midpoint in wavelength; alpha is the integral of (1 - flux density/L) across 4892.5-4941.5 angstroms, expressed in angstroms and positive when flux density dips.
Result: 0.15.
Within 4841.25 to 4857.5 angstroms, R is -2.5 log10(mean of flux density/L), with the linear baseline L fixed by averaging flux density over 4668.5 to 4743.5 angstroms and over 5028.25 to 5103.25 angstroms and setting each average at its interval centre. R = 0.02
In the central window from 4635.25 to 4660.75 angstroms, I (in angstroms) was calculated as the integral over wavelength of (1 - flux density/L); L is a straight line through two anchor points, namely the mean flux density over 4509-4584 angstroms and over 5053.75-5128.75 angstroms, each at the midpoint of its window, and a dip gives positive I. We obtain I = -0.5 angstroms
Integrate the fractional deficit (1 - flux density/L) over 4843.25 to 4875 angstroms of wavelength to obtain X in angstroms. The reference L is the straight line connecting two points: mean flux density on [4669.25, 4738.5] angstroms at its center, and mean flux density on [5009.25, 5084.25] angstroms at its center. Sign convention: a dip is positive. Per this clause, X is 1.8 angstroms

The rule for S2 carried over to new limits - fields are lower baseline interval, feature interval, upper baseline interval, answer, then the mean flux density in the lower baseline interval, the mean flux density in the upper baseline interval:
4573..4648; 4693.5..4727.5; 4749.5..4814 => 0.00 mag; 9.53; 9.41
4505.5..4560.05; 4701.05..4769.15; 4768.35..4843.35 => -0.01 mag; 9.38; 9.43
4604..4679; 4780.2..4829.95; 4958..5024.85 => -0.01 mag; 9.56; 9.07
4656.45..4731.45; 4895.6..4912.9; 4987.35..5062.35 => -0.01 mag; 9.53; 9.08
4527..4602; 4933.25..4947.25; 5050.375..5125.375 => 0.01 mag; 9.45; 9.09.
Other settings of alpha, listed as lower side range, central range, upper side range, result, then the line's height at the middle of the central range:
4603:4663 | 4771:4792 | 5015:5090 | 0.0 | 9.39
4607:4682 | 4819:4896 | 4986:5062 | 1.4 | 9.3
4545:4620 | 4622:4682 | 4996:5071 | -1.0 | 9.42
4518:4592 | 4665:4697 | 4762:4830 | -0.5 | 9.42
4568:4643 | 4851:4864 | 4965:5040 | 1.3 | 9.25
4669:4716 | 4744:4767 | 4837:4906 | -0.3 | 9.35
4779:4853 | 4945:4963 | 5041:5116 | 0.3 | 9.24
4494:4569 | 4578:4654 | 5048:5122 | -1.2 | 9.38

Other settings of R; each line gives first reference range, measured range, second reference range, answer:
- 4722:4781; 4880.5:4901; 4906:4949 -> -0.01 mag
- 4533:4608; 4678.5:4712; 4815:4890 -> -0.02 mag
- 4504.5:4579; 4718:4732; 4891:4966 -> -0.03 mag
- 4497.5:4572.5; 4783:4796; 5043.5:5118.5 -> -0.01 mag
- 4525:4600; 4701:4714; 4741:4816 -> 0.01 mag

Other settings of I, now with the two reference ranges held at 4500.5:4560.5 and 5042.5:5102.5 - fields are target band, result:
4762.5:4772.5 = -0.2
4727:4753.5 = -0.7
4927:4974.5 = 0.1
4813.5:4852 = -1.0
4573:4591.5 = -0.4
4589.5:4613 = -0.3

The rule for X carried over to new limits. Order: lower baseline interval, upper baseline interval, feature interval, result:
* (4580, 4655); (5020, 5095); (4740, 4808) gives -0.2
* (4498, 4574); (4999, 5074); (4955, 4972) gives -0.1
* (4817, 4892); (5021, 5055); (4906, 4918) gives -0.1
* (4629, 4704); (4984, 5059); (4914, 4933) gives 0.3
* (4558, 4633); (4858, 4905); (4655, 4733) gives -1.4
